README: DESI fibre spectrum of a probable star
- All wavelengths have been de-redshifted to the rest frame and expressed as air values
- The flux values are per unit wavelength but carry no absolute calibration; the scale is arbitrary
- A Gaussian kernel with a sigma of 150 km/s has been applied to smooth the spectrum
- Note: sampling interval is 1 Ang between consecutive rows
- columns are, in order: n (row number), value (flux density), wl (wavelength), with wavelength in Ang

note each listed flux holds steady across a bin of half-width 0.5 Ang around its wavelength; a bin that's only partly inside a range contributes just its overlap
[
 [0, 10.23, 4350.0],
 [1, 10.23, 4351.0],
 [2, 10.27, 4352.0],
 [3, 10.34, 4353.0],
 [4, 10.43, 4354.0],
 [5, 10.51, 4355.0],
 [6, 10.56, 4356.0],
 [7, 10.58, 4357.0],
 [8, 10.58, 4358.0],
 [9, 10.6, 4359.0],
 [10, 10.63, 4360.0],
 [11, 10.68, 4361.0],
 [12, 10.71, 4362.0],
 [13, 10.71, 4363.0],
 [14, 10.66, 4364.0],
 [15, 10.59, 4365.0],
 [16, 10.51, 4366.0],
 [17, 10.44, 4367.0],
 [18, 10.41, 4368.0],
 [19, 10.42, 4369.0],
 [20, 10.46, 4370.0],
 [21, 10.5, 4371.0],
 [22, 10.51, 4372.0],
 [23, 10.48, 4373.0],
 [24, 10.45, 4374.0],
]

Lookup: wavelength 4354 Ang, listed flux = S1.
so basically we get 10.43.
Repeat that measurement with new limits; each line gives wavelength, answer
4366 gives 10.51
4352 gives 10.27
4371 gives 10.5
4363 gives 10.71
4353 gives 10.34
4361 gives 10.68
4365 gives 10.59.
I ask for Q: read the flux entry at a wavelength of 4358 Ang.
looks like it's 10.58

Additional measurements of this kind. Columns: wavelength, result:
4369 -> 10.42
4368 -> 10.41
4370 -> 10.46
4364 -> 10.66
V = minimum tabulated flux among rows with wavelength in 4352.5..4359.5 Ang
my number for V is 10.34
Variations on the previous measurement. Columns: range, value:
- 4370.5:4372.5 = 10.5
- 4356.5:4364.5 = 10.58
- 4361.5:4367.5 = 10.44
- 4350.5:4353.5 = 10.23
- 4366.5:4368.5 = 10.41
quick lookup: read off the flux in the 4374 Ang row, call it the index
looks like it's 10.45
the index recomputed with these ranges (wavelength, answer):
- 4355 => 10.51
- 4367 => 10.44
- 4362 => 10.71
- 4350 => 10.23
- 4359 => 10.6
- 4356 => 10.56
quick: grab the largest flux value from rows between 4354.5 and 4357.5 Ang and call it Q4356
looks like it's 10.58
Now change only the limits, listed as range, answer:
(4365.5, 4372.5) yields 10.51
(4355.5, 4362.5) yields 10.71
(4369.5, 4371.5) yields 10.5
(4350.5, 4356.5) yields 10.56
